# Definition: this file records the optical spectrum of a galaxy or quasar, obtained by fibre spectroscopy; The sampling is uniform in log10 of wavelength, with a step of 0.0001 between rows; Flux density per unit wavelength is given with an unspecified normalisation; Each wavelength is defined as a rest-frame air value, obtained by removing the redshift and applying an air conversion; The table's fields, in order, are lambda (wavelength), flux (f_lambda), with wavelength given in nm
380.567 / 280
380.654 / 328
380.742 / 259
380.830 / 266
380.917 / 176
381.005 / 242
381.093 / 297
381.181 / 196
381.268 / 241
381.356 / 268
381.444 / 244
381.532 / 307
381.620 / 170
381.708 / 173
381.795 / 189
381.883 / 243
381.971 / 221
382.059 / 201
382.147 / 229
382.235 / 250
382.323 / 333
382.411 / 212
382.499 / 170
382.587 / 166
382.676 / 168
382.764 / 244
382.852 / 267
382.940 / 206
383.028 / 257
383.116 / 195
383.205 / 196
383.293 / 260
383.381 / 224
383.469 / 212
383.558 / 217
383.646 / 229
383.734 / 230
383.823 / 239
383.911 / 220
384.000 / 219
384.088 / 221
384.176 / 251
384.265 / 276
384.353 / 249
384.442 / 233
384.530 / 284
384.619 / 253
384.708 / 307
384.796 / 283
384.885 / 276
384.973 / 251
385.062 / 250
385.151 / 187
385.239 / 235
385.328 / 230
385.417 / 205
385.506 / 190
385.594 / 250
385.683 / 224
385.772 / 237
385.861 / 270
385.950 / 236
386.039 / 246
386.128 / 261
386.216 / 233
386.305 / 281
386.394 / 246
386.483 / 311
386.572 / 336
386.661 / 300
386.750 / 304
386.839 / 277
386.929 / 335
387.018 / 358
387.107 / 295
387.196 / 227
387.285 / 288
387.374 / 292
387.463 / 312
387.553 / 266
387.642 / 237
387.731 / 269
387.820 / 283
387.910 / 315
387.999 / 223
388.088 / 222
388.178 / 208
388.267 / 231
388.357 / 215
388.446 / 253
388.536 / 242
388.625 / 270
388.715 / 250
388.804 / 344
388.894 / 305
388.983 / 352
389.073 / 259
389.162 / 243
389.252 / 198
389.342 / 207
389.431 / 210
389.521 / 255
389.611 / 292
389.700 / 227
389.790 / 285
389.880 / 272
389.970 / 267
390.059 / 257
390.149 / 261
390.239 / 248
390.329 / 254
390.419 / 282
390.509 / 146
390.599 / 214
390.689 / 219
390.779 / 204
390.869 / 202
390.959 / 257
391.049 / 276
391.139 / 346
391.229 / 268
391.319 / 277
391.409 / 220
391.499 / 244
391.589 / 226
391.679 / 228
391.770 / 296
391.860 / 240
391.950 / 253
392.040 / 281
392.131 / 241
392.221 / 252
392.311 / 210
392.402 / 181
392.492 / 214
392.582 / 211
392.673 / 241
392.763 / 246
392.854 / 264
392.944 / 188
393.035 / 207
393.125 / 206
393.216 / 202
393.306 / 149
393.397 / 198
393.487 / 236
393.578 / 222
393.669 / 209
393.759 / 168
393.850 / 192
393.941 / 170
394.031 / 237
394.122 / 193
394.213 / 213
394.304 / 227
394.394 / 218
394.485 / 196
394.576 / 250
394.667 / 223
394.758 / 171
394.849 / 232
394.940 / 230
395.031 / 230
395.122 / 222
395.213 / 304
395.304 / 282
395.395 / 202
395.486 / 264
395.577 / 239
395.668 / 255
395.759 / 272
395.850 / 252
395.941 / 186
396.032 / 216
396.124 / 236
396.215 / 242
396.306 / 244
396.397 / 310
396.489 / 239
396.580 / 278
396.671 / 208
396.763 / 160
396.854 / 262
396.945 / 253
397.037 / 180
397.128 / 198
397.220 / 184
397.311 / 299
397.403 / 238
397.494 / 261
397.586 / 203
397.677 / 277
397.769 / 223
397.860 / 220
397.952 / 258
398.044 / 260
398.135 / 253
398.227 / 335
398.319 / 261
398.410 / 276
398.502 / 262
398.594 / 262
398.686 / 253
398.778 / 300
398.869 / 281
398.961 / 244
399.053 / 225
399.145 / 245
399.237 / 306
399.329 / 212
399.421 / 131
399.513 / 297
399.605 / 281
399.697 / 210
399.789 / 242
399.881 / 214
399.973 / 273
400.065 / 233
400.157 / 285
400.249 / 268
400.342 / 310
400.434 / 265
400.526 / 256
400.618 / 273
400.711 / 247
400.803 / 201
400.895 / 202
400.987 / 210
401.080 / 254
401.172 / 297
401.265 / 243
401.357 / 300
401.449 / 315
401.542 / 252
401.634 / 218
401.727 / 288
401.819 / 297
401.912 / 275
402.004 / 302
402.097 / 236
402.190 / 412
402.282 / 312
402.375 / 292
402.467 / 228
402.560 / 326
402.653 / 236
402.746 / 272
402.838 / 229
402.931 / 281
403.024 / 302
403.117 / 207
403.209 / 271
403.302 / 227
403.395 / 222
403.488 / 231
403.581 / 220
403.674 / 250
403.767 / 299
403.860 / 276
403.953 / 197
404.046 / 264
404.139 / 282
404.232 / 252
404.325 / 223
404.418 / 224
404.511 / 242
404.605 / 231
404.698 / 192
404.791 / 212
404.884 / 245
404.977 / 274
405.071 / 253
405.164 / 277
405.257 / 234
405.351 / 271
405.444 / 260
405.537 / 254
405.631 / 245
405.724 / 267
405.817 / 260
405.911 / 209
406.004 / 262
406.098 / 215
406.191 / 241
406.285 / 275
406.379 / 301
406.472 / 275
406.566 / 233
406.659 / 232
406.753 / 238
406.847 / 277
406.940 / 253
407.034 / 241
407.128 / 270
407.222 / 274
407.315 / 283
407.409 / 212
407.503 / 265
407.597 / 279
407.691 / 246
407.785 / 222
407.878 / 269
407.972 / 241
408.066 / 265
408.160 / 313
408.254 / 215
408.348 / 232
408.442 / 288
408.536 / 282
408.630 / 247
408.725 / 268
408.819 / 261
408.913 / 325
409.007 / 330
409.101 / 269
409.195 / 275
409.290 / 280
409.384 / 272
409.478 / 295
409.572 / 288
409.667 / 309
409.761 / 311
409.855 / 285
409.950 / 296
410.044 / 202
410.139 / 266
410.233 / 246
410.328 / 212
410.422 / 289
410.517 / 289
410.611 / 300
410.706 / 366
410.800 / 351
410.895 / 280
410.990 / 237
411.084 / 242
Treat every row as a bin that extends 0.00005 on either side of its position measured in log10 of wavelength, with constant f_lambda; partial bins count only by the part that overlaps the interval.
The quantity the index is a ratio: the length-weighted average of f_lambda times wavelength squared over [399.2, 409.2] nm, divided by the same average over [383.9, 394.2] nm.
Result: 1.12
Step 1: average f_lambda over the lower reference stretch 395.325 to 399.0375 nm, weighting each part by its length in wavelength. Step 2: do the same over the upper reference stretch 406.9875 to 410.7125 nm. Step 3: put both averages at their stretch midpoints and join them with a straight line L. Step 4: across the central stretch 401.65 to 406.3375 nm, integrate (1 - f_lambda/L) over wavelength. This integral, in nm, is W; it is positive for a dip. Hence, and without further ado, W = 0.07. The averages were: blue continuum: 246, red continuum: 271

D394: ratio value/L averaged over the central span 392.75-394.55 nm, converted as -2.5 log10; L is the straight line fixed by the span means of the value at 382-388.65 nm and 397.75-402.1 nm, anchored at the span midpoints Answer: 0.22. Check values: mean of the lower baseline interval 249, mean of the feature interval 207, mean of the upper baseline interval 258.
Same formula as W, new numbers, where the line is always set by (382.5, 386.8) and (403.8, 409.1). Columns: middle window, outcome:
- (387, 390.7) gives -0.20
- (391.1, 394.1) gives 0.24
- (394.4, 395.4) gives 0.07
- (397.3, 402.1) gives -0.11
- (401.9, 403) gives -0.14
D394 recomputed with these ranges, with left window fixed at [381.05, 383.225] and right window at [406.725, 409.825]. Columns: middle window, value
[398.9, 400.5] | 0.025 mag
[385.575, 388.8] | -0.144 mag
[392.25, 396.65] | 0.102 mag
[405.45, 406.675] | 0.058 mag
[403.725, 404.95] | 0.092 mag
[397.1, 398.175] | 0.052 mag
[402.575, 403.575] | 0.051 mag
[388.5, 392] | -0.063 mag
